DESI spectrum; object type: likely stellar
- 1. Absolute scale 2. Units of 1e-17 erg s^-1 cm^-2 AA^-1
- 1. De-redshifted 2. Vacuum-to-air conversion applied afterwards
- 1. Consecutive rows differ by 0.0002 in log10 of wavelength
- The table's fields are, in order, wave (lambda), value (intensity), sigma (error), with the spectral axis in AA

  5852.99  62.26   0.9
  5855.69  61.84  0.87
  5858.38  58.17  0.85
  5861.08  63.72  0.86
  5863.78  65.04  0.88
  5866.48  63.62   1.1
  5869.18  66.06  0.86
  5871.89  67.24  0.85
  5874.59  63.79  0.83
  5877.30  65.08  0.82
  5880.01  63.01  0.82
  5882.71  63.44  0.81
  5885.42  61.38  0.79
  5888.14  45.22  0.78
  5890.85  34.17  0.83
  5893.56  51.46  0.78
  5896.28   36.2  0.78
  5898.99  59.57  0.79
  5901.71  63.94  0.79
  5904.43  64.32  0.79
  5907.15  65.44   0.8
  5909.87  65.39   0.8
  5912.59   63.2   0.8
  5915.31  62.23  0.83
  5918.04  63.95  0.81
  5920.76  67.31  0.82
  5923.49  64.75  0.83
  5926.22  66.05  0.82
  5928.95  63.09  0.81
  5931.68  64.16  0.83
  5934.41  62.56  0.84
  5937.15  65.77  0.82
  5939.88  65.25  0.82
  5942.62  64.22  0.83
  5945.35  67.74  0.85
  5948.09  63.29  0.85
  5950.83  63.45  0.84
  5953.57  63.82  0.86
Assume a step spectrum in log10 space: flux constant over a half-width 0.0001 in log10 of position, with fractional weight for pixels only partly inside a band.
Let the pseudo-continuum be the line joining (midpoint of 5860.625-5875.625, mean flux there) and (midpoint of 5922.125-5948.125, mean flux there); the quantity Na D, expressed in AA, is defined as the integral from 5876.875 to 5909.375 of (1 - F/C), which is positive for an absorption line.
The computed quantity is 4.4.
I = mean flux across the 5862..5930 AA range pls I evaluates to 60.6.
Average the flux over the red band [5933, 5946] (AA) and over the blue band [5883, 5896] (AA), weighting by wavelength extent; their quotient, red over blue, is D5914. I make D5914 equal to 1.3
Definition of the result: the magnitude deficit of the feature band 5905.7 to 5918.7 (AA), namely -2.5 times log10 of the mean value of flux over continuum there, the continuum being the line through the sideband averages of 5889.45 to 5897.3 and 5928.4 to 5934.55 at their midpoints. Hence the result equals -0.23 mag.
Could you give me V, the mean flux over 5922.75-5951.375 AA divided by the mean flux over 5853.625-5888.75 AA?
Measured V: 1.03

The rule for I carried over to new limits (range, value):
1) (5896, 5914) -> 61.2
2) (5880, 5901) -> 51.5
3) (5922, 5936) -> 64.1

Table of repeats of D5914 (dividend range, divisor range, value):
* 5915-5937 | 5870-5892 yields 1.10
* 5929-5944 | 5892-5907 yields 1.16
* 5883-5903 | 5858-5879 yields 0.79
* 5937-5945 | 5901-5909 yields 1.01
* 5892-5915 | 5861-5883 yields 0.91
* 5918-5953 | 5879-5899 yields 1.27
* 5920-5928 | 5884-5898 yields 1.43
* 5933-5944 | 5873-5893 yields 1.14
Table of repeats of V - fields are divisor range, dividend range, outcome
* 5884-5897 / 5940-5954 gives 1.40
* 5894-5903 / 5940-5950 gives 1.23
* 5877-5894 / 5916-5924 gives 1.20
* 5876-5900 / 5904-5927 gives 1.22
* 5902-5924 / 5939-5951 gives 1.01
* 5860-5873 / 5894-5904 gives 0.83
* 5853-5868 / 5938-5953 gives 1.04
